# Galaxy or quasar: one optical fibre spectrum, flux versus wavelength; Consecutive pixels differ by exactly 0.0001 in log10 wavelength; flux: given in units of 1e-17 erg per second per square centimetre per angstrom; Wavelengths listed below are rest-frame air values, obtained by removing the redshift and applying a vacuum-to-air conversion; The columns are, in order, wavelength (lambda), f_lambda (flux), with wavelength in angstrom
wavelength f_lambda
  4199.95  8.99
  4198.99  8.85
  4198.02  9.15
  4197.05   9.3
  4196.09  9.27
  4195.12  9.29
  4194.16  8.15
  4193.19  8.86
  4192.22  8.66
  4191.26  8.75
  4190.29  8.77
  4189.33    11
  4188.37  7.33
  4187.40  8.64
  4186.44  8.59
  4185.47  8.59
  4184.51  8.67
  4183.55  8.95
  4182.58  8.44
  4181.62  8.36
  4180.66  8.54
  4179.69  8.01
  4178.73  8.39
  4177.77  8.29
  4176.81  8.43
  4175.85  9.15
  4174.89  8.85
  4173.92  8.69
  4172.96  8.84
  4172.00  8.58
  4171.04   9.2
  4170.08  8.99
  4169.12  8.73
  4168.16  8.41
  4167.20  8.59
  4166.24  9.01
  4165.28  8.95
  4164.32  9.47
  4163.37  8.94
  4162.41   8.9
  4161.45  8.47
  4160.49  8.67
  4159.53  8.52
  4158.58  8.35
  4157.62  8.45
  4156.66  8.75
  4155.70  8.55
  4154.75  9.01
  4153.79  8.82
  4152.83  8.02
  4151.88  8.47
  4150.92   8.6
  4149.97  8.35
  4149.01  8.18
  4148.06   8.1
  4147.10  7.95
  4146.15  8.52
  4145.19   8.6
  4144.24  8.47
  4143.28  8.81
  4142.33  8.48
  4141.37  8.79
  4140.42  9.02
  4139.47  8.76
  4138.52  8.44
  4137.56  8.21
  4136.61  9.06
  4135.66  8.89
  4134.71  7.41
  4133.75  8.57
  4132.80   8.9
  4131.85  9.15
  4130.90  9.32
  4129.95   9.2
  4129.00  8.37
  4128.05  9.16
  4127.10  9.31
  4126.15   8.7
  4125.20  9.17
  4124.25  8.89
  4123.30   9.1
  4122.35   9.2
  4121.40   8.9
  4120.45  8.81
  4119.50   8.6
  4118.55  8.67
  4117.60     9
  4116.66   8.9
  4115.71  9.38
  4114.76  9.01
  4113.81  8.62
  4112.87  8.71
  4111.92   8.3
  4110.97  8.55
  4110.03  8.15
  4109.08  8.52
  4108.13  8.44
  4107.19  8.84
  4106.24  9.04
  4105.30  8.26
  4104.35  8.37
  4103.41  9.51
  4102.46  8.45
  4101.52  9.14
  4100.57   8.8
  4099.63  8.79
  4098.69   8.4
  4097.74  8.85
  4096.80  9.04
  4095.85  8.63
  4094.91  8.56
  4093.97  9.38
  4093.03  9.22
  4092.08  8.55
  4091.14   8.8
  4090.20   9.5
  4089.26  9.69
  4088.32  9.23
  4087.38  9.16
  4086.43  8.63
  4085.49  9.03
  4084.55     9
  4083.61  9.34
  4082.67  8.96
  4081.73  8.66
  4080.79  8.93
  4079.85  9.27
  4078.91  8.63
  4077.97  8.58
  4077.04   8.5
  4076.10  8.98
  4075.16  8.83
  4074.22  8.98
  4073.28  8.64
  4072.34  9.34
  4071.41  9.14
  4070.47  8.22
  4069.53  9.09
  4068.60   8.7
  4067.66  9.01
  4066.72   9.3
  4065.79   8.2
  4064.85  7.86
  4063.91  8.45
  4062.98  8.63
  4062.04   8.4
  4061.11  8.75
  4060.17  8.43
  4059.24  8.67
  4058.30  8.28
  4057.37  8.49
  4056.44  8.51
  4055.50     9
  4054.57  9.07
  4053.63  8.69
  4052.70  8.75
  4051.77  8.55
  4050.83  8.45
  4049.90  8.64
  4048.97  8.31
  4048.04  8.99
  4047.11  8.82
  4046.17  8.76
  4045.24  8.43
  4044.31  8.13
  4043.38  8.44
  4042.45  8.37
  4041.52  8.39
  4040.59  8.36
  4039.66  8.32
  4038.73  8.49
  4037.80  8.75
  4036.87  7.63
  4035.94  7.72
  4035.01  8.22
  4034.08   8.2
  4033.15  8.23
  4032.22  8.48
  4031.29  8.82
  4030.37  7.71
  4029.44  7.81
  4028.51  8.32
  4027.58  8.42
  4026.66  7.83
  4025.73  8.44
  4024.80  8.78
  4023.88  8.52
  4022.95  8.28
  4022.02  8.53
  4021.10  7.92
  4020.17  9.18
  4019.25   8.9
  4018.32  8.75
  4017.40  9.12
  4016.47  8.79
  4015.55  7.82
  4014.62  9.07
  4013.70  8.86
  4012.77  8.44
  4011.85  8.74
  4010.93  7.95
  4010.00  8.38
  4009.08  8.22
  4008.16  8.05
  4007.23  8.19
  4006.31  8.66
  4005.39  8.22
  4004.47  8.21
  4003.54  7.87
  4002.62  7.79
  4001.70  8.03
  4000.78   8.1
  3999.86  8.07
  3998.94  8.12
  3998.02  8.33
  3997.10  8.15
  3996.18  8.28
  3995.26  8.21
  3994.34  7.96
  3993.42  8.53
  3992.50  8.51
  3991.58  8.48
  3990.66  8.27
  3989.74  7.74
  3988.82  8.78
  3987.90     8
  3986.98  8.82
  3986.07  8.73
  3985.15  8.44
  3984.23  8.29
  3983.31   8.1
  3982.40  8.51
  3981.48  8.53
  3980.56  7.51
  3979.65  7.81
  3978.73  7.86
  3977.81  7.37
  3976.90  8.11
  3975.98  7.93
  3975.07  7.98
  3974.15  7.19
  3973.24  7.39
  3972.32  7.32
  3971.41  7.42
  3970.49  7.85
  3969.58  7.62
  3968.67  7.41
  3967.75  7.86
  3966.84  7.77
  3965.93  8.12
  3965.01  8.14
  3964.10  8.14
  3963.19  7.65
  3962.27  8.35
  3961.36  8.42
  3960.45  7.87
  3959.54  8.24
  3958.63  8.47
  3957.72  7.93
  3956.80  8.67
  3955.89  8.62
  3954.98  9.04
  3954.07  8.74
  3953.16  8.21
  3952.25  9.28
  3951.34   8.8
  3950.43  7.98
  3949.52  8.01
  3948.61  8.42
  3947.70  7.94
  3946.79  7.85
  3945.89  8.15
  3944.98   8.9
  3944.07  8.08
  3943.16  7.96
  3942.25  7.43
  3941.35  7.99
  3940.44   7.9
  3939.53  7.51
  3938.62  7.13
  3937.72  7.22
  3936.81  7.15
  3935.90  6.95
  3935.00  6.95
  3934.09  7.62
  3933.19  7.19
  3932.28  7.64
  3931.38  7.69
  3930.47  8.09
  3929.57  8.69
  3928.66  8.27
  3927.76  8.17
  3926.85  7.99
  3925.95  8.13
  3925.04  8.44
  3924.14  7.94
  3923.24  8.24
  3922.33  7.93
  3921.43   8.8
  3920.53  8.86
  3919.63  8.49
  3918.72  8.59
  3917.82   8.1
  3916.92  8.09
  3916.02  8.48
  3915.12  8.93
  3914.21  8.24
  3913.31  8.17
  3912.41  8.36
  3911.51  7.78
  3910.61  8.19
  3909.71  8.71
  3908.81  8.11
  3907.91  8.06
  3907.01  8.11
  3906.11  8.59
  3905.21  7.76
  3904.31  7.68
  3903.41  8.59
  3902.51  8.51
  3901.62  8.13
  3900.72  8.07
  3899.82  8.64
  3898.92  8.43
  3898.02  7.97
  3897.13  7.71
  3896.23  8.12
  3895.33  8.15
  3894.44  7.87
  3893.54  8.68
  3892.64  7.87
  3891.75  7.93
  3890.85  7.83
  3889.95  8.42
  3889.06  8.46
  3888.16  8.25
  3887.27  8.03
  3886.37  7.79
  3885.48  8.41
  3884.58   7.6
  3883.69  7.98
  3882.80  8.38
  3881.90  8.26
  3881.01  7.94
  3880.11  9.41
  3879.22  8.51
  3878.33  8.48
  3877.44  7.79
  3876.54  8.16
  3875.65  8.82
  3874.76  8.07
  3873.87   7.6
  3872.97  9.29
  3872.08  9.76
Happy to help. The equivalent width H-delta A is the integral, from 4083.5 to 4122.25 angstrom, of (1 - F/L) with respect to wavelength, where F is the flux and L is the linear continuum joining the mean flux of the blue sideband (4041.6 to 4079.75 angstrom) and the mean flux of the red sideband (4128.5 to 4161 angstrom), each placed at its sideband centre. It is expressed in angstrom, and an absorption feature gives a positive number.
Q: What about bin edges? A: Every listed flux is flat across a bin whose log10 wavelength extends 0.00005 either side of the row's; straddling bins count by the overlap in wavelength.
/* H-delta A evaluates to -1.0 angstrom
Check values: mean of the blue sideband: 8.65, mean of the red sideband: 8.58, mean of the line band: 8.85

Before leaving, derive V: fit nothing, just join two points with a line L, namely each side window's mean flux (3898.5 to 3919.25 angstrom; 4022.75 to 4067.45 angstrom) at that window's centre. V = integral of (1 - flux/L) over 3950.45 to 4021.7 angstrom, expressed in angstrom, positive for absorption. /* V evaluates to 1.3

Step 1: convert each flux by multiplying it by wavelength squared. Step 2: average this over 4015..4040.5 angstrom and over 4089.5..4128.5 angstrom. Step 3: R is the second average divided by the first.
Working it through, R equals 1.1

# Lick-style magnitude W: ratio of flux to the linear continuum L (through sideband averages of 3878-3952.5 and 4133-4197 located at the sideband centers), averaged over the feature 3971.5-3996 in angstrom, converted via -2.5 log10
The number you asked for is 0.024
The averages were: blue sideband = 8.12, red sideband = 8.65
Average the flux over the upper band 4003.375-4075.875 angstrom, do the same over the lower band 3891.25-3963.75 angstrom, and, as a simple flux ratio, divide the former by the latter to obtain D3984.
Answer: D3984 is 1.05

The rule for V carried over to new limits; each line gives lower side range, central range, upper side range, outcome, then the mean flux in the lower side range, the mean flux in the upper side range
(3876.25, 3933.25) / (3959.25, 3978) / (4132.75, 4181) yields 1.1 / 8.21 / 8.61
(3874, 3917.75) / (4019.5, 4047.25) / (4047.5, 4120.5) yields 0.9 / 8.21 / 8.78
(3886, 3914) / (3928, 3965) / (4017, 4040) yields 0.9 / 8.16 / 8.37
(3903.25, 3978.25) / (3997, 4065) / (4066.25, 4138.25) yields 0.7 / 8.05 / 8.86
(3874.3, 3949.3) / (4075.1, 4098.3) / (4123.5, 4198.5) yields -1.2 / 8.11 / 8.71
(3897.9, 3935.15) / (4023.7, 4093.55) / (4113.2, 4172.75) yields -0.8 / 8.19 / 8.73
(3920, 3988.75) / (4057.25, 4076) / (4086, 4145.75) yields -0.2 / 8.03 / 8.81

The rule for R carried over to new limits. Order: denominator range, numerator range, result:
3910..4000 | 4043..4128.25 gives 1.16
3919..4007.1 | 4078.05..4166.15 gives 1.18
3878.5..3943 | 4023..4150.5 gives 1.17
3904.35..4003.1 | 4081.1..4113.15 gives 1.17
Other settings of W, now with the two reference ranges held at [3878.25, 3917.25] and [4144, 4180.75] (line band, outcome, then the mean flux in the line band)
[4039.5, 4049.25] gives -0.01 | 8.49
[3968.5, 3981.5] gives 0.09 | 7.67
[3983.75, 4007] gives 0.01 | 8.26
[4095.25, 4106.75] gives -0.03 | 8.77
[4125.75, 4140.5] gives -0.03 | 8.78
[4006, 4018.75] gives -0.01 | 8.5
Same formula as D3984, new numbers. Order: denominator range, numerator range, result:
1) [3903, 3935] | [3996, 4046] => 1.02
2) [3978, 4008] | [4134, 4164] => 1.04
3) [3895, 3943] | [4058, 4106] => 1.10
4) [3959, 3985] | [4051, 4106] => 1.12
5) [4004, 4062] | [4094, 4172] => 1.03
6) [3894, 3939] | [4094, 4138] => 1.09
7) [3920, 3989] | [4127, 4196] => 1.08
